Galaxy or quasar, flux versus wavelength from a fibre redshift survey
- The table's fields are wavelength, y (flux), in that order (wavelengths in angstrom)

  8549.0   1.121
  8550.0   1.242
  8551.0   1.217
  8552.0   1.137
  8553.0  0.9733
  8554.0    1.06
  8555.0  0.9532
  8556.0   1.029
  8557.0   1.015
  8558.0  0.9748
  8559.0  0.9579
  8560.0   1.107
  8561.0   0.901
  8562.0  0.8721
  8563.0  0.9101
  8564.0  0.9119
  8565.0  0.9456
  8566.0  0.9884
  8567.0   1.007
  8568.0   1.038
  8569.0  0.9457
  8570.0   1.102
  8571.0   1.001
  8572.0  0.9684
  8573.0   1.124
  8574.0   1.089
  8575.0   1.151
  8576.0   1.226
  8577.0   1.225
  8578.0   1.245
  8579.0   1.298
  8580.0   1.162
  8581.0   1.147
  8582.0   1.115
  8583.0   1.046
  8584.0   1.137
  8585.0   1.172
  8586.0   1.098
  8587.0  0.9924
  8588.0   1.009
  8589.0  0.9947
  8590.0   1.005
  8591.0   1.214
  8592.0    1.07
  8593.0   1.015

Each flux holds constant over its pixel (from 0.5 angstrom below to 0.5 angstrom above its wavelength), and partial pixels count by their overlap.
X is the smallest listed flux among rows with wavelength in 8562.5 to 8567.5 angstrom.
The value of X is 0.9101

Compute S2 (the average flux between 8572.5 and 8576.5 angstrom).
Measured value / 1.15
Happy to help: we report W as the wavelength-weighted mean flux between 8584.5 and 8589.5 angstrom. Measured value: 1.05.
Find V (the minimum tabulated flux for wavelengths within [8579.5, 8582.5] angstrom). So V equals 1.115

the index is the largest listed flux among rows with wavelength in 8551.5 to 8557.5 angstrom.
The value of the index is 1.137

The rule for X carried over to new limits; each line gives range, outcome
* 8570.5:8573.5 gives 0.9684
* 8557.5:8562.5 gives 0.8721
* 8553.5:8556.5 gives 0.9532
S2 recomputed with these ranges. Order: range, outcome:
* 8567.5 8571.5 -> 1.02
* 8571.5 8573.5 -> 1.05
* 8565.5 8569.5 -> 0.995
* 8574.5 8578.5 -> 1.21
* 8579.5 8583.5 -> 1.12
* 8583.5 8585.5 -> 1.15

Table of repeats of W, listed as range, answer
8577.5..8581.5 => 1.21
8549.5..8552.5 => 1.2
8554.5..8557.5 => 0.999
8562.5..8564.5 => 0.911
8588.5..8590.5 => 1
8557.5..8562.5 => 0.963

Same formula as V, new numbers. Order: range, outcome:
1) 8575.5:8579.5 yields 1.225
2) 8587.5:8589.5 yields 0.9947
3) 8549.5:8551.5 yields 1.217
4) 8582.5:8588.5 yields 0.9924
